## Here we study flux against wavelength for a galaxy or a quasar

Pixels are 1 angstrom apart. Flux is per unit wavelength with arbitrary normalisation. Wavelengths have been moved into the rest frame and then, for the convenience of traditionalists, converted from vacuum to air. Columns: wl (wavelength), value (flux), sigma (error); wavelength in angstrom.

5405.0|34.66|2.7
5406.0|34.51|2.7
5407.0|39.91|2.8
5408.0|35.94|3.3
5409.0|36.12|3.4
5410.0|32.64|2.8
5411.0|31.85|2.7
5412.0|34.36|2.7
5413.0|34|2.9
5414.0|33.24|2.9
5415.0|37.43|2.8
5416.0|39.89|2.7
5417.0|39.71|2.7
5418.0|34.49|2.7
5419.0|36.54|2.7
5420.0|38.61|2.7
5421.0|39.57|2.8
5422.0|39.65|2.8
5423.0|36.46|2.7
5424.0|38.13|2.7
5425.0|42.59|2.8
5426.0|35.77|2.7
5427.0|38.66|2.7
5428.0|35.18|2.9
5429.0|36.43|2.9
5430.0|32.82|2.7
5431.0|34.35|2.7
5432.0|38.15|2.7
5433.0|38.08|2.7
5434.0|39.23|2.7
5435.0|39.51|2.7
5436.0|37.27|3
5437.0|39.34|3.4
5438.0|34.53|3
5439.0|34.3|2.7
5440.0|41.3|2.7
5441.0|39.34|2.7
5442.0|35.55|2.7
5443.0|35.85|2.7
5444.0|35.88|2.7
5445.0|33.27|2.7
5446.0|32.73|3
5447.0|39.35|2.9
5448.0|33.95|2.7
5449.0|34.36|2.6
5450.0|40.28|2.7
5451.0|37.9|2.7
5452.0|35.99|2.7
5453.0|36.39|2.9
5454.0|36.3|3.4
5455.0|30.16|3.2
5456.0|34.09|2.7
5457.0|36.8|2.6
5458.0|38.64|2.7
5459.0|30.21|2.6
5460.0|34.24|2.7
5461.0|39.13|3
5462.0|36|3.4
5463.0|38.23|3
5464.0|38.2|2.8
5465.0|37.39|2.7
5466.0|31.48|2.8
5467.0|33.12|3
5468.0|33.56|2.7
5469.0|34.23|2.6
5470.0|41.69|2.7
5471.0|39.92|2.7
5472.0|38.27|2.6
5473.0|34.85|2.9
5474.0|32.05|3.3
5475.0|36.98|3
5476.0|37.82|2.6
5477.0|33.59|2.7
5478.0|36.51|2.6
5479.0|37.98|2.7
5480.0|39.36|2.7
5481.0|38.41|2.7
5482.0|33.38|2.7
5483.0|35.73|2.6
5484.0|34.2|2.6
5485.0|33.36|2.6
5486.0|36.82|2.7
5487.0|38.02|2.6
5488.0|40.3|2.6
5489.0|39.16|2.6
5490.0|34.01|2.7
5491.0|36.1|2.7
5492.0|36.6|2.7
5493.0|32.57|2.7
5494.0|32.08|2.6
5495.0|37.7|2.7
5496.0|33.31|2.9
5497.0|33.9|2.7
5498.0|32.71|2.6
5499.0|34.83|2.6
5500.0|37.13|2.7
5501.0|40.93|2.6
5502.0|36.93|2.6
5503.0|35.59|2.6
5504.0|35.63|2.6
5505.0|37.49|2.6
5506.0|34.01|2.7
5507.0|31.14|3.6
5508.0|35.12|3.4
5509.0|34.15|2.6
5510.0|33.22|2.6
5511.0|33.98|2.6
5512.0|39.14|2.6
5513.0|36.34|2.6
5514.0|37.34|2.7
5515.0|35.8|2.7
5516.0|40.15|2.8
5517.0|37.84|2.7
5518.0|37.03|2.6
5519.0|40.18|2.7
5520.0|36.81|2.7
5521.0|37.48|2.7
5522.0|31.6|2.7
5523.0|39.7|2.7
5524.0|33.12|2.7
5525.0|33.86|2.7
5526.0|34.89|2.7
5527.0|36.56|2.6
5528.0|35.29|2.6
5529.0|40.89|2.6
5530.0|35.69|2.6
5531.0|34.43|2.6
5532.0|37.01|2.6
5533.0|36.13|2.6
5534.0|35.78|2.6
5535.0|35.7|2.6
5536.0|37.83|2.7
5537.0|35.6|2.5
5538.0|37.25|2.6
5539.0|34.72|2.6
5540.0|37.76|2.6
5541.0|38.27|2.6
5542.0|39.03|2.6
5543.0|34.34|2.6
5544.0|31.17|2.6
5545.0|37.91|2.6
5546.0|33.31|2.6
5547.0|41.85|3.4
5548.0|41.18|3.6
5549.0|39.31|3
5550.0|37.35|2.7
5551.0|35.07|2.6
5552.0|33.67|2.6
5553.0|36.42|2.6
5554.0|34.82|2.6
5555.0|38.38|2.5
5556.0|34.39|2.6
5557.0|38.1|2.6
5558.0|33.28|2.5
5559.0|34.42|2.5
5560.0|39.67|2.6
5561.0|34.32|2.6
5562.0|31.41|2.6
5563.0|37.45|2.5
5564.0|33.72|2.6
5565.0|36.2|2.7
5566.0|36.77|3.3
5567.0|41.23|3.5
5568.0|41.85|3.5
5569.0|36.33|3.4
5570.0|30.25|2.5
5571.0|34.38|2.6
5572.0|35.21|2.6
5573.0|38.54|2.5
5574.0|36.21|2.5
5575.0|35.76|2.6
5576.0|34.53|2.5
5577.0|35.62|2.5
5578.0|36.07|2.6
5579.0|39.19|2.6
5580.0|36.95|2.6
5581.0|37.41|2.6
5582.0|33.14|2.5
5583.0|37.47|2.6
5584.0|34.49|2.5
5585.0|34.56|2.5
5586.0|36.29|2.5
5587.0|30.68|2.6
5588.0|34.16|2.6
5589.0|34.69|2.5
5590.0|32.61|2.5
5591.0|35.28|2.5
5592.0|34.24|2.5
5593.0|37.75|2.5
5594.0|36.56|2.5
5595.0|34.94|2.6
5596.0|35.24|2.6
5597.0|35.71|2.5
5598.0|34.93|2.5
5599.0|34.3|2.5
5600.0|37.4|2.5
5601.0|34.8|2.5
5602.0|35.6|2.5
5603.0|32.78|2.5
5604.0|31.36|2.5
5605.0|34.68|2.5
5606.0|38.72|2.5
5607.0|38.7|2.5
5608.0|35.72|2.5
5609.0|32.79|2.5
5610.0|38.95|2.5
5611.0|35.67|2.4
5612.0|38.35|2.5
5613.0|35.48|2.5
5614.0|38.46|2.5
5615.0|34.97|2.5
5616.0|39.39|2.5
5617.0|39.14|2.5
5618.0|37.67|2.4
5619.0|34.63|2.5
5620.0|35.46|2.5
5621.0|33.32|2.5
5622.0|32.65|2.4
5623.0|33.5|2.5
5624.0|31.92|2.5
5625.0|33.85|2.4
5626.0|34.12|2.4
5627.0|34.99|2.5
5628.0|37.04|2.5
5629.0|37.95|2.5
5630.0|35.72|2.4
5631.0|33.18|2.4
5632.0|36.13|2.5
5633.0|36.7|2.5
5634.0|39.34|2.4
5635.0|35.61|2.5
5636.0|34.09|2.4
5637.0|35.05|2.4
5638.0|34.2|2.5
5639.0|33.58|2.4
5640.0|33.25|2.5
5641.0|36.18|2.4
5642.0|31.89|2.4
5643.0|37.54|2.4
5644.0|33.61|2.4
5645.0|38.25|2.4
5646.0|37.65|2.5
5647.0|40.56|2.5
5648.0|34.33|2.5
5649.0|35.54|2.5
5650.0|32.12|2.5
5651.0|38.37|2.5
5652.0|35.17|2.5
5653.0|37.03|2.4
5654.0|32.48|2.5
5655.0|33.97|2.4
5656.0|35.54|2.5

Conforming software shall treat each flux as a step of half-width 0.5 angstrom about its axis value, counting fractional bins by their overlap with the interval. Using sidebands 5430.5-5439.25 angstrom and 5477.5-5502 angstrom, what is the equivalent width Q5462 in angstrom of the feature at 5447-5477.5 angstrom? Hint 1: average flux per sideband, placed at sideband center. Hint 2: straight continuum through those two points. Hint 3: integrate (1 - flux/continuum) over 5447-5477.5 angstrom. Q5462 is 0.6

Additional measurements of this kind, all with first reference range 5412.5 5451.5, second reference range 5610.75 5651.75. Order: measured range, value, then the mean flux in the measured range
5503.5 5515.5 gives 0.4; 35.3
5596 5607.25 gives 0.2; 35.3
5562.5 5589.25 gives 0.1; 35.9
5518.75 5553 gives -0.2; 36.5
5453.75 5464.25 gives 0.4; 35.6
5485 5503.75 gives 0.3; 36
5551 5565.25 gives 0.3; 35.4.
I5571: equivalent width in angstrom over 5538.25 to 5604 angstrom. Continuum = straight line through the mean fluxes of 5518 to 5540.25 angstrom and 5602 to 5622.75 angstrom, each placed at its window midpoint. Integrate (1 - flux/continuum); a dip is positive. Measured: 0.5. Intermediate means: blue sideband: 36.3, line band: 35.8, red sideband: 35.9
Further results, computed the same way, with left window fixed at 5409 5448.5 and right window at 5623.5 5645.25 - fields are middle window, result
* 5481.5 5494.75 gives 0.2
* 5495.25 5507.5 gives 0.3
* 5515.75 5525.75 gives -0.2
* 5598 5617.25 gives -0.4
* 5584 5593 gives 0.3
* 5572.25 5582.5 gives -0.2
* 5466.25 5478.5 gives 0.1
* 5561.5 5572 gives -0.1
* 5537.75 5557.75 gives -0.5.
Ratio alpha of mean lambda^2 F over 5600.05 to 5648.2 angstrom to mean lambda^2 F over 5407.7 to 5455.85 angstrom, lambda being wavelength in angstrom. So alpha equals 1.0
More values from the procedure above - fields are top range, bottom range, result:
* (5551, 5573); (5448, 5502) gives 1.03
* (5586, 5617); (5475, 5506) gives 1.03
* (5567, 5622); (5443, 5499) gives 1.04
